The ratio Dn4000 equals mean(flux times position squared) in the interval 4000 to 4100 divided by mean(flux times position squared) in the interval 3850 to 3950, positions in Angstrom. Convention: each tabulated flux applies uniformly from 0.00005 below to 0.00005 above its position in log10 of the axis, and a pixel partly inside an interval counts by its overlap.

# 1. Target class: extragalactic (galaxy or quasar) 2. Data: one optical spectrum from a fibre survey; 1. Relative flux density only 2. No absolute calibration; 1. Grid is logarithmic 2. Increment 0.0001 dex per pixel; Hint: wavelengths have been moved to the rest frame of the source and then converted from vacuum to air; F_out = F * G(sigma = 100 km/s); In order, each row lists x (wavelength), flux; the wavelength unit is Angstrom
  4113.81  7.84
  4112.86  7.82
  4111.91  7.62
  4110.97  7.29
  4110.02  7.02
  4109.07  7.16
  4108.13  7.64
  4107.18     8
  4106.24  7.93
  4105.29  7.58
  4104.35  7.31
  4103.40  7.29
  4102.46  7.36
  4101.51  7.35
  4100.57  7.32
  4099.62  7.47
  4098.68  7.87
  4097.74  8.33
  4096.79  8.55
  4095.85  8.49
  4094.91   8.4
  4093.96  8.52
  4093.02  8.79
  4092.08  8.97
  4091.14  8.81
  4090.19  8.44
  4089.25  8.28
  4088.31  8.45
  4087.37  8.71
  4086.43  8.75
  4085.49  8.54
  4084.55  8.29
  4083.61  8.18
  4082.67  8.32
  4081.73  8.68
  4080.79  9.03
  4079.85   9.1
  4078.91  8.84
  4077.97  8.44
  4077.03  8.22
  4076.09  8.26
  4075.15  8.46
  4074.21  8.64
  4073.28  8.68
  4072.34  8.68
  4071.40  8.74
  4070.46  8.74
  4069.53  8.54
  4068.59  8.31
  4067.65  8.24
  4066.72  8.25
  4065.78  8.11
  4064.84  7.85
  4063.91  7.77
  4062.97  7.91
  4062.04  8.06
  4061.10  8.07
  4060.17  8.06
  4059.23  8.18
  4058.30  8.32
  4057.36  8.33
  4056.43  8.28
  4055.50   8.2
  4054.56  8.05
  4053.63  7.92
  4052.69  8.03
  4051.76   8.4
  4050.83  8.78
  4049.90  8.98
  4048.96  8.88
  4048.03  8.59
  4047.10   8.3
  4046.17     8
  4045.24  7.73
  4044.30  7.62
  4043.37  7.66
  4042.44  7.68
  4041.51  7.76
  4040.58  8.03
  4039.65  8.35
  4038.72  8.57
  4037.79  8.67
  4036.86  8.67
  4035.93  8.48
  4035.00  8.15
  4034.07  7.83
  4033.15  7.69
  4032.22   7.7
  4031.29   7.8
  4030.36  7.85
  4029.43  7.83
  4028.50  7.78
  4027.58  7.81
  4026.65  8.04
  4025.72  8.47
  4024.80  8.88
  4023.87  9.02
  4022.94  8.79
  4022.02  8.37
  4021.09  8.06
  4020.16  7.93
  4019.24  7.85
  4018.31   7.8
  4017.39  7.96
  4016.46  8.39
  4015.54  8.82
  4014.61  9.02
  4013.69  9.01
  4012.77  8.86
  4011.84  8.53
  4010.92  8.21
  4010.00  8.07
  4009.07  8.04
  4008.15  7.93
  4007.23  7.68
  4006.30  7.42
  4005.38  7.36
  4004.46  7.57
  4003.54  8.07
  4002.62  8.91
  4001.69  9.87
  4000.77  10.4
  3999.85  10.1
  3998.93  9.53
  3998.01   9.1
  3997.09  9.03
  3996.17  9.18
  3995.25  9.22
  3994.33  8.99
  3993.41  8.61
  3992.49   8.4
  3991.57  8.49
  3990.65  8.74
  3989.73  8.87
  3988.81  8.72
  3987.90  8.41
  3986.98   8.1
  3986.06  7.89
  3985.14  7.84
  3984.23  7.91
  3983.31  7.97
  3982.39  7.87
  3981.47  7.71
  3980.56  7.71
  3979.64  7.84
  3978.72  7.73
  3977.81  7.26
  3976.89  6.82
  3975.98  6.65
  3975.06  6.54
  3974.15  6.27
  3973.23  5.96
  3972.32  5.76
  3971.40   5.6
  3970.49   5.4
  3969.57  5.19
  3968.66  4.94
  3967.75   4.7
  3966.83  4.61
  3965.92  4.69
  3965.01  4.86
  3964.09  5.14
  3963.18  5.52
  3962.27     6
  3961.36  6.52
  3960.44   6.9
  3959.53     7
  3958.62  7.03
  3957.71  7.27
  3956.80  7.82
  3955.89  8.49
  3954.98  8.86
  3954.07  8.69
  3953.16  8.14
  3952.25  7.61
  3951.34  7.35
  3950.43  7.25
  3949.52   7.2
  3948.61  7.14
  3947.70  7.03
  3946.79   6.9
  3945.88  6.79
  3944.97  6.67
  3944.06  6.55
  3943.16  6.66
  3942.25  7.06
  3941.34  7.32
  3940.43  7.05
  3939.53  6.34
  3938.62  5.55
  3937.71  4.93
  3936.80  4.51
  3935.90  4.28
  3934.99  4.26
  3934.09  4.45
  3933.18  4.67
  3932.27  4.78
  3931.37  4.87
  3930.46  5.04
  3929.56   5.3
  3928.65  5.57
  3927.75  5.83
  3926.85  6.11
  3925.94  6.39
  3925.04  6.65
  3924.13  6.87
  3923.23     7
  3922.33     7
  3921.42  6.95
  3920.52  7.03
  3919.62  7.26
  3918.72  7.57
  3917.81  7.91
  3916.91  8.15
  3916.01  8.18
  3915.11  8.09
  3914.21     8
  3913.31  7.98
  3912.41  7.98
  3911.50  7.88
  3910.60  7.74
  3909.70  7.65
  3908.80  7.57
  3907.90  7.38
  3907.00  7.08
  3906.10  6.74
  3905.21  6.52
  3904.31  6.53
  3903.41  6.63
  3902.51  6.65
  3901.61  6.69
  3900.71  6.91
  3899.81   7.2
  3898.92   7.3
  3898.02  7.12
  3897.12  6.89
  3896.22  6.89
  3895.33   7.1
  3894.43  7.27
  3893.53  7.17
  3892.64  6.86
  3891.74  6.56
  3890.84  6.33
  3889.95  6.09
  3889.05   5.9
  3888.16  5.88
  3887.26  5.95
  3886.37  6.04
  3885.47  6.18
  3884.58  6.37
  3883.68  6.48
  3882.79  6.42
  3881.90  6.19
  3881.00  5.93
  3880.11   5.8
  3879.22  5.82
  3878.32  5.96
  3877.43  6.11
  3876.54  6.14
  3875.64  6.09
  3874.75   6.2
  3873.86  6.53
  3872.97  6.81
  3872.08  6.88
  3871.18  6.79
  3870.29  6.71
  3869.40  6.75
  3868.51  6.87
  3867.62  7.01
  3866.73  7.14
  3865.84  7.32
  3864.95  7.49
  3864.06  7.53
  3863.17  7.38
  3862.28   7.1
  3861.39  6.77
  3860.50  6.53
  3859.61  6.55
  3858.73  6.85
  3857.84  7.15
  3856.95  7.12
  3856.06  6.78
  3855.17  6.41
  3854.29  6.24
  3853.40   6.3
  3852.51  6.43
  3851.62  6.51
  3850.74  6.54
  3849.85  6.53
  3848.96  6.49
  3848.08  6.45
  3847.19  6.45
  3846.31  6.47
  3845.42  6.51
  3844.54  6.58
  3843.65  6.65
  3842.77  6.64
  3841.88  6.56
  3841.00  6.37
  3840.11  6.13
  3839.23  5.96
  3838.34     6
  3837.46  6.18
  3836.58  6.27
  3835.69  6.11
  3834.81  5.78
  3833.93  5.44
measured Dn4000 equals 1.36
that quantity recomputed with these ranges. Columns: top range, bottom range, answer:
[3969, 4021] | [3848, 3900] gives 1.29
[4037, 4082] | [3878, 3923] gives 1.30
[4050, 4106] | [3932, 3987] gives 1.34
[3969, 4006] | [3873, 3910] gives 1.27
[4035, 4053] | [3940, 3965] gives 1.23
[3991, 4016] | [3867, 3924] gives 1.34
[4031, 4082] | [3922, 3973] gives 1.41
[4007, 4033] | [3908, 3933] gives 1.25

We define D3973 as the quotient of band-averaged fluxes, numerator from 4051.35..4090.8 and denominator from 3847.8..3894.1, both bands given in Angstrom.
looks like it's 1.28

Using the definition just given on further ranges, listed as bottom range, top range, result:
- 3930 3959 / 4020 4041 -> 1.26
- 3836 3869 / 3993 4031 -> 1.28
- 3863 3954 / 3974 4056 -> 1.24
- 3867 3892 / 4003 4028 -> 1.30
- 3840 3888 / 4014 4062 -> 1.25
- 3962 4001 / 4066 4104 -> 1.14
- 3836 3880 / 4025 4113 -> 1.24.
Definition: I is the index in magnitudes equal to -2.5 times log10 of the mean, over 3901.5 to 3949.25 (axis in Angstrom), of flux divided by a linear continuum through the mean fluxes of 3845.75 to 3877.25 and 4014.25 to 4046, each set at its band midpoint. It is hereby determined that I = 0.10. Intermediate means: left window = 6.72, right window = 8.14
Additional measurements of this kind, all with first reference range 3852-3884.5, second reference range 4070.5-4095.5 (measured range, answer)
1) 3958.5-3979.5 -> 0.25 mag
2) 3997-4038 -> -0.05 mag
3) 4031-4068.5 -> 0.02 mag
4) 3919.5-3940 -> 0.25 mag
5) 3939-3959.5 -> 0.01 mag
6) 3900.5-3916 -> -0.05 mag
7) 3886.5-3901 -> 0.03 mag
